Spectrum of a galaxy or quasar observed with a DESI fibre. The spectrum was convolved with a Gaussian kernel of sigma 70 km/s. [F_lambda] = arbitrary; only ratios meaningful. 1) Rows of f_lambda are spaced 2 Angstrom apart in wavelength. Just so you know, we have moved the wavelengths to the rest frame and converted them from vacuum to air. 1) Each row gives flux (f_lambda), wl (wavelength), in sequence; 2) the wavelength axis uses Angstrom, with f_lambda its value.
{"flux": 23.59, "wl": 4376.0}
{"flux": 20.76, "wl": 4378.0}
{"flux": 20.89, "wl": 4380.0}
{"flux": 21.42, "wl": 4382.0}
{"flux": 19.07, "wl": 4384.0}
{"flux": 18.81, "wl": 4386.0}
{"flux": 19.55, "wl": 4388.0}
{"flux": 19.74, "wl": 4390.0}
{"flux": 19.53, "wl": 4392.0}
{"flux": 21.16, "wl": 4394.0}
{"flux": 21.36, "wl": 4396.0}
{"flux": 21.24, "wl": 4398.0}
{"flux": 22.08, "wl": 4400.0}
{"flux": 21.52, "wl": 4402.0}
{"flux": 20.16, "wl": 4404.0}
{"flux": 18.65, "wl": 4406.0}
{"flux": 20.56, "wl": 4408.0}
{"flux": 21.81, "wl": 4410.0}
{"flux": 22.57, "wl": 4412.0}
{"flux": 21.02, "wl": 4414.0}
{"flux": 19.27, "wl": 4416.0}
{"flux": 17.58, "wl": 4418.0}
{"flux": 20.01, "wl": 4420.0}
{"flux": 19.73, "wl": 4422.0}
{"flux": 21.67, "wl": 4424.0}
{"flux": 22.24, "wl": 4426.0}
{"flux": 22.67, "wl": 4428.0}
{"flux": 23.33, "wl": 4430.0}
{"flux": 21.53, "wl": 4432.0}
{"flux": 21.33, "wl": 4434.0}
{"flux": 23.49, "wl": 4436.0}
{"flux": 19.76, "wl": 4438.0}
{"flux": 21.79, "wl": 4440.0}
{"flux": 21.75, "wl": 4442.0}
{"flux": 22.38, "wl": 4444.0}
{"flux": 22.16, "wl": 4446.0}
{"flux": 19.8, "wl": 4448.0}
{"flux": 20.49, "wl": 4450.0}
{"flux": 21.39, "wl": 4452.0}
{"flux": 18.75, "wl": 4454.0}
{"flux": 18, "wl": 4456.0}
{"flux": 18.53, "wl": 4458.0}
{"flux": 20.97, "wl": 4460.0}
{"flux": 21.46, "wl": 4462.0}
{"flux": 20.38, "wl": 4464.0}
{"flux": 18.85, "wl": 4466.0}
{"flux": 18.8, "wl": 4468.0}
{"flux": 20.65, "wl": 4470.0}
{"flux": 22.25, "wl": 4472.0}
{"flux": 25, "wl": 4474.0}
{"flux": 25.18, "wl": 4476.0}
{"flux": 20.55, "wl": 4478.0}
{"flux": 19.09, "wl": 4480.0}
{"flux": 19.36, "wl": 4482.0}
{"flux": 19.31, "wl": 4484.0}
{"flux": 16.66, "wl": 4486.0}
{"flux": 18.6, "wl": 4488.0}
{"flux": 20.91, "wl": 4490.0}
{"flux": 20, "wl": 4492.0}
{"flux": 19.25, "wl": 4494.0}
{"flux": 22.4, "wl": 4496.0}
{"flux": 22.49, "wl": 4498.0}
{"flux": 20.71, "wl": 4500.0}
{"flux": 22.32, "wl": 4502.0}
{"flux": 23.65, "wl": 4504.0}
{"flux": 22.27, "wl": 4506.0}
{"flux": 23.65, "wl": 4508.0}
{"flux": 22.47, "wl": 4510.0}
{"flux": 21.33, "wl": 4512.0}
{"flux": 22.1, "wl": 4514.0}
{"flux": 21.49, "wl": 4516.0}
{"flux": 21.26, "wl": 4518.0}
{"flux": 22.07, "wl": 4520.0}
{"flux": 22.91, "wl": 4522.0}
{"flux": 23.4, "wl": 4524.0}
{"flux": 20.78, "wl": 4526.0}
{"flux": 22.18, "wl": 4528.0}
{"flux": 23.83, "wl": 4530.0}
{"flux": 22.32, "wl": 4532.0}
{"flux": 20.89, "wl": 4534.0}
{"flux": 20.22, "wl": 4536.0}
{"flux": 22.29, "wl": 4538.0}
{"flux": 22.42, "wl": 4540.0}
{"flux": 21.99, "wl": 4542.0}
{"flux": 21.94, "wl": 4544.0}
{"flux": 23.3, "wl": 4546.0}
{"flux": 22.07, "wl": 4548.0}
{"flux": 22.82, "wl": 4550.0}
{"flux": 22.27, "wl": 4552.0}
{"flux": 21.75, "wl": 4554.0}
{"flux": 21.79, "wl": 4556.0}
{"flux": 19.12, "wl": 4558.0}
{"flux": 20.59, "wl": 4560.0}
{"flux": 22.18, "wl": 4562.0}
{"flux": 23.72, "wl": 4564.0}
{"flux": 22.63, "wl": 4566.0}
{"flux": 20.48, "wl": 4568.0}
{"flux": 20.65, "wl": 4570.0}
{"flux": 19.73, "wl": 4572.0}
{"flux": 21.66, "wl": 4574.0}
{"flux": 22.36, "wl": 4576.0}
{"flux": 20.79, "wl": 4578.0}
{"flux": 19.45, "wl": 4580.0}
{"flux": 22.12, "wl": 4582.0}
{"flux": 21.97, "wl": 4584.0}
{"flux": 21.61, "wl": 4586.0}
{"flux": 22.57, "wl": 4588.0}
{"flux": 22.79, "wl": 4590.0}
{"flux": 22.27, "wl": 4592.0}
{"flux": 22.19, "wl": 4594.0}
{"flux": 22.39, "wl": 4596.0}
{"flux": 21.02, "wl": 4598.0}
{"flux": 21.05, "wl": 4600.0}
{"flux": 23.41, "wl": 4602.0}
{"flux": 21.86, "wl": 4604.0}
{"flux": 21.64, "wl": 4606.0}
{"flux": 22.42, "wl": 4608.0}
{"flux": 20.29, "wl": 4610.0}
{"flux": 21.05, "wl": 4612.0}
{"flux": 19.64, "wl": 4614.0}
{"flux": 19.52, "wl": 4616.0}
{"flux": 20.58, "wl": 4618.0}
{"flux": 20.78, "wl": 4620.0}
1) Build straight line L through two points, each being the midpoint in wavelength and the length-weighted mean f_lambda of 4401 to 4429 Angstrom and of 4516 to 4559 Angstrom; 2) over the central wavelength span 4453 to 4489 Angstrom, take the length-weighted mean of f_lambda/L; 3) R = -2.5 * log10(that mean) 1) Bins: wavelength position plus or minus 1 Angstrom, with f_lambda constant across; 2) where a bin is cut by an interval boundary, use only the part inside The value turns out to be 0.06 mag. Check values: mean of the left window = 20.7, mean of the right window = 22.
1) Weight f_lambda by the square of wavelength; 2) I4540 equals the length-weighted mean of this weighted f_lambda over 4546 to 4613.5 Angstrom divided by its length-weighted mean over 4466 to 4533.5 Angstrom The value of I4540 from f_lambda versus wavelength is 1.0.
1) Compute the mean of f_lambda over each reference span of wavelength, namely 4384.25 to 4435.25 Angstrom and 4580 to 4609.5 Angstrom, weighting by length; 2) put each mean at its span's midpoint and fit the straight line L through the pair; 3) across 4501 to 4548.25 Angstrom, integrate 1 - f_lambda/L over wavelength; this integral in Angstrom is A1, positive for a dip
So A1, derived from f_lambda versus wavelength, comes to -1.55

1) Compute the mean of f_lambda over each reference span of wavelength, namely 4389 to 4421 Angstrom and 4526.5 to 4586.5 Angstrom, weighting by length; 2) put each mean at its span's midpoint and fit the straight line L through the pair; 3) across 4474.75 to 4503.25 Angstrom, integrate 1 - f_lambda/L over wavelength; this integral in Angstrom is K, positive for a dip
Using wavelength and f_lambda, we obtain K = 0.83 Angstrom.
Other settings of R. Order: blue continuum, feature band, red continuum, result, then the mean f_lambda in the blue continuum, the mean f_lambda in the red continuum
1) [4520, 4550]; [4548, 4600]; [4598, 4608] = 0.02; 22.2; 21.9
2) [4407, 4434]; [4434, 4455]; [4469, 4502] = -0.01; 21.1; 20.8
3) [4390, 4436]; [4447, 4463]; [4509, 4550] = 0.08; 21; 22.1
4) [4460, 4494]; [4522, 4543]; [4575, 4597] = -0.05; 20.4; 21.9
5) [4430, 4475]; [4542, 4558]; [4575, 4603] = -0.02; 20.9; 21.9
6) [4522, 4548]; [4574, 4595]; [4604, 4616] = -0.02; 22.2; 21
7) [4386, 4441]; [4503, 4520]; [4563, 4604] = -0.04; 20.9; 21.7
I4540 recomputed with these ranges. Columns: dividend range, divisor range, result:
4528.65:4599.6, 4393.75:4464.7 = 1.11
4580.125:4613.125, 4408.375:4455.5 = 1.11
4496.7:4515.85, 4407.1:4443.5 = 1.09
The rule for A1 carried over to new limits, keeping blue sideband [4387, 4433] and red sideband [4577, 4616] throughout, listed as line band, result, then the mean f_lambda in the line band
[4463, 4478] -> -0.3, 21.5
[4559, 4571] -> -0.2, 21.7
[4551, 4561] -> 0.1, 21.1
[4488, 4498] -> 0.3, 20.6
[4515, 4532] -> -0.8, 22.2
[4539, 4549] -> -0.5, 22.3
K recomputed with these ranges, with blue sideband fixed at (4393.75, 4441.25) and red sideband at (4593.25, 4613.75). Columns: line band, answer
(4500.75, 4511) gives -0.7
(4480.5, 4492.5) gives 1.2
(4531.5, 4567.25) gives -0.7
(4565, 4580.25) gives 0.4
